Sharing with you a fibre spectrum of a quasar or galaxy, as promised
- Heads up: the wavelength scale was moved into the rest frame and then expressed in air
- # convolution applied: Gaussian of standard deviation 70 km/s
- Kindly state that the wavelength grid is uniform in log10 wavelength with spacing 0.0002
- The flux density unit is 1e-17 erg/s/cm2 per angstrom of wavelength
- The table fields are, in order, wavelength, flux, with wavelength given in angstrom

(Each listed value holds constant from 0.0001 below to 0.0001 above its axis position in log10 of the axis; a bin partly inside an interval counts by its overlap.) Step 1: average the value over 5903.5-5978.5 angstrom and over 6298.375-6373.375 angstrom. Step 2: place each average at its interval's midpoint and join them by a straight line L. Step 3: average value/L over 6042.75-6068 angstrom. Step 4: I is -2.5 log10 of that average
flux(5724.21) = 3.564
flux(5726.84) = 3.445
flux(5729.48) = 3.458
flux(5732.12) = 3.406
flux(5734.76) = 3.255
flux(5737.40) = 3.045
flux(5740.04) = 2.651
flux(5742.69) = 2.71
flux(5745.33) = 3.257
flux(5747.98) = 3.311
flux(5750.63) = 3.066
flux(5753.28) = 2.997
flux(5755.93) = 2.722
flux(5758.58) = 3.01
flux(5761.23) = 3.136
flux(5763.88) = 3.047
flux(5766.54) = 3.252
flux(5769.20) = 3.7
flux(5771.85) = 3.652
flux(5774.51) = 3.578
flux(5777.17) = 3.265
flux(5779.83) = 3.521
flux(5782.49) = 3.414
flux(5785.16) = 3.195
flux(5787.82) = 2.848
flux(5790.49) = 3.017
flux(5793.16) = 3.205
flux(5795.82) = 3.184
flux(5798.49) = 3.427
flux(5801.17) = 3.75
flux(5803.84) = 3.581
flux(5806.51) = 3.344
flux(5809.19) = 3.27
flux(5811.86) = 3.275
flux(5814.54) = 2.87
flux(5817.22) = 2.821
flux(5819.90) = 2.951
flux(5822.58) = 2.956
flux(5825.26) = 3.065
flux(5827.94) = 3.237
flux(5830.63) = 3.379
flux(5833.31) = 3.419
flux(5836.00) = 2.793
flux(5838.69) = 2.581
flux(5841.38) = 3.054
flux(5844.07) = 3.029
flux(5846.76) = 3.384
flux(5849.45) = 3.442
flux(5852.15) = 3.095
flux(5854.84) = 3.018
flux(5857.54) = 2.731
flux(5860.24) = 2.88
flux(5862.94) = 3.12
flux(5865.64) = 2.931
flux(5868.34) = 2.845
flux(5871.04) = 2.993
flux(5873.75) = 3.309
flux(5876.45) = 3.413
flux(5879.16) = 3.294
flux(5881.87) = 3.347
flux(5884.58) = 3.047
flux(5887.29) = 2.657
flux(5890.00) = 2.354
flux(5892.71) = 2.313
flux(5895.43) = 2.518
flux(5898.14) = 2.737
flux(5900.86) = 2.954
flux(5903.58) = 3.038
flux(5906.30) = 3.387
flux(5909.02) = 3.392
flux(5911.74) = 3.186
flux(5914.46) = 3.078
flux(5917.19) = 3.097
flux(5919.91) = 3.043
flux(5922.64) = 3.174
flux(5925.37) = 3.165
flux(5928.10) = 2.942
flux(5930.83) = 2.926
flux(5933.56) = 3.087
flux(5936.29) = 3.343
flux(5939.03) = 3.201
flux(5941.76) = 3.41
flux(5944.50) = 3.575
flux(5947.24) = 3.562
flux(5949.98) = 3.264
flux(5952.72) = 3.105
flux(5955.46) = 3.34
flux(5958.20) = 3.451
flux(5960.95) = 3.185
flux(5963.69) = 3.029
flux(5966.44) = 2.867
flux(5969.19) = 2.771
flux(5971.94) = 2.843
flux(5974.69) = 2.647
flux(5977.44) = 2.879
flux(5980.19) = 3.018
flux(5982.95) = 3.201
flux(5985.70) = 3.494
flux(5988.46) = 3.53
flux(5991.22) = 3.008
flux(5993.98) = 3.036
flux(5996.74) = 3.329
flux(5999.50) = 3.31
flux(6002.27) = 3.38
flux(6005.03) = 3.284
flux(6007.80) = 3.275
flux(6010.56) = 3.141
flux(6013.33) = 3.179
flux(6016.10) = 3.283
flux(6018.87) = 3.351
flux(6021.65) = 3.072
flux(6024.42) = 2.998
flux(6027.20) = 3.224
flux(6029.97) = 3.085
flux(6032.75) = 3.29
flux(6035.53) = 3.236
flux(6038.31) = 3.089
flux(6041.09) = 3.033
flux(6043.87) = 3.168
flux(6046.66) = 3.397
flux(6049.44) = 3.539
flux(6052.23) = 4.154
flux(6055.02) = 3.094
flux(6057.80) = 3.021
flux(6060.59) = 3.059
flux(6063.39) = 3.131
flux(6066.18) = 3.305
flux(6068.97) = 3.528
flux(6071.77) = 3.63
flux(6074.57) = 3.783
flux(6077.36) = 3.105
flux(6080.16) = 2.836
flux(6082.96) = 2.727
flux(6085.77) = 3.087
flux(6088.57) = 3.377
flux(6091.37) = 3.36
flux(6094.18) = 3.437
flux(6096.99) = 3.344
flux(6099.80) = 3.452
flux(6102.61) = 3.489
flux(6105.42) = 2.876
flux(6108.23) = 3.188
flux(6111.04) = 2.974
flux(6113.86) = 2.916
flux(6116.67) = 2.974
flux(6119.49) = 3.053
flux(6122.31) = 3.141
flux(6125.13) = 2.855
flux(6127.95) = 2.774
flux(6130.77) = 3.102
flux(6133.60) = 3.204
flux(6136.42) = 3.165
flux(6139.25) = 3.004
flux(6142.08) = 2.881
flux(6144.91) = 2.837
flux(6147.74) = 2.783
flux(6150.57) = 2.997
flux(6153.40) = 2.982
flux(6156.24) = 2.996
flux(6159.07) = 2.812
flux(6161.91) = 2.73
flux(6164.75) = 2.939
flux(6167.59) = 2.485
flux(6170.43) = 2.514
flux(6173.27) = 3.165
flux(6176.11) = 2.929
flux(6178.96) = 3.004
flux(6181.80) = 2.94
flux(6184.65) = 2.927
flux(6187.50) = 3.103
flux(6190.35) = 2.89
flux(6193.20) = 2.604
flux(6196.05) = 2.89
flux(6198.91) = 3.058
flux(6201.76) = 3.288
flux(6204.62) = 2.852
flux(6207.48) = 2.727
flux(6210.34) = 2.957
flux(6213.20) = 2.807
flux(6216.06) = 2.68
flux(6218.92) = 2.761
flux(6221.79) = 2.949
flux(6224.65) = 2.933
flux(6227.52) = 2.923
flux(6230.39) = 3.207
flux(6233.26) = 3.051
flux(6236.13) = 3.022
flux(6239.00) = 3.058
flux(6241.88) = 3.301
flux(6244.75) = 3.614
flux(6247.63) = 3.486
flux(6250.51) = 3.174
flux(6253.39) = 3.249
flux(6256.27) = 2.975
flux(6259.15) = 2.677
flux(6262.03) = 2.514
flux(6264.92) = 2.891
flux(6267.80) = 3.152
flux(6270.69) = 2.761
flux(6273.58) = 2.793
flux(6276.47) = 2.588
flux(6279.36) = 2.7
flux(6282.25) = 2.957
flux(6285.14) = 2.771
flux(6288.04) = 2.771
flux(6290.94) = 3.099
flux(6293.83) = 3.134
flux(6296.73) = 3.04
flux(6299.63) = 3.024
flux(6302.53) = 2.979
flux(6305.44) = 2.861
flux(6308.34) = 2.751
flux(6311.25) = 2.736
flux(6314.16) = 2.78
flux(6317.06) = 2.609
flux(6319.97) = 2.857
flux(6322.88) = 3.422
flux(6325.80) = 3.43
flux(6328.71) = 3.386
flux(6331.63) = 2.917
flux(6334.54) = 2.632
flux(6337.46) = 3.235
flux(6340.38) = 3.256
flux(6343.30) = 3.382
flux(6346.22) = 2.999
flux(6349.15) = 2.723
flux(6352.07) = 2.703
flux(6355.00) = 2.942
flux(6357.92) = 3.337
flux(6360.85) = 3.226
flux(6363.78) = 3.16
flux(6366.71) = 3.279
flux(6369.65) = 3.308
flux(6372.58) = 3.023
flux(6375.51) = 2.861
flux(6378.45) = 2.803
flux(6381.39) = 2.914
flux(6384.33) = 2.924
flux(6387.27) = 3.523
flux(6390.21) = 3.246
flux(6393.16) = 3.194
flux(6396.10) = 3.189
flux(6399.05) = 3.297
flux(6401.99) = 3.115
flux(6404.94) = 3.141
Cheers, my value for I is -0.07 mag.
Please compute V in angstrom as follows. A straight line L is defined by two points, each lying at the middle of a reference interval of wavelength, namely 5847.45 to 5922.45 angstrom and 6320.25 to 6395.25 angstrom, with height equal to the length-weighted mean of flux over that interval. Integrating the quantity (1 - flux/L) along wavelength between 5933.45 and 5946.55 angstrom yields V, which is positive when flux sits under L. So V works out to -1.4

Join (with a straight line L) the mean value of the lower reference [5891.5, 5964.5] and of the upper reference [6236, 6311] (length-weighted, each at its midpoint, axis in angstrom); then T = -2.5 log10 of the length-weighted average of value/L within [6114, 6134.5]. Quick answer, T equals 0.01 mag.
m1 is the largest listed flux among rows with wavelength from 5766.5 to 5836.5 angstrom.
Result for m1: 3.75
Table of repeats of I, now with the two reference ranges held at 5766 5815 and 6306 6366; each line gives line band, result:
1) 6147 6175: 0.10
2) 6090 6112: -0.04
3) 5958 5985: 0.09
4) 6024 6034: 0.01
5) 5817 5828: 0.11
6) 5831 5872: 0.10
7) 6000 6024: -0.01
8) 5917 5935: 0.07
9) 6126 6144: 0.05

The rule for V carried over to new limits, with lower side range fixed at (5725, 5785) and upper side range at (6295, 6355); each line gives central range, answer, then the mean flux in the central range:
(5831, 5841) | 0.6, 2.99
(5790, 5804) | -0.7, 3.36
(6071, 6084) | -0.5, 3.21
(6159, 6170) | 1.2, 2.71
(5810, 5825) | 1.0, 2.99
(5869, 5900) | 2.6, 2.91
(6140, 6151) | 0.7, 2.87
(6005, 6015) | -0.3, 3.21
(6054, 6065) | 0.1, 3.08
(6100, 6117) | -0.1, 3.1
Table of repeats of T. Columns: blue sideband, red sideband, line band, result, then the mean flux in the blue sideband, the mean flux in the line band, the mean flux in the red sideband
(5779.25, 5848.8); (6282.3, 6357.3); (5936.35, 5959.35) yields -0.080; 3.17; 3.36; 2.98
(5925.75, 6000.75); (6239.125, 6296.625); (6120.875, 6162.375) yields 0.036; 3.16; 2.96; 2.98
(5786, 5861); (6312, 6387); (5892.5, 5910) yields 0.067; 3.13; 2.93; 3.05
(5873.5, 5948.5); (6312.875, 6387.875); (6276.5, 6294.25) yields 0.071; 3.09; 2.87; 3.06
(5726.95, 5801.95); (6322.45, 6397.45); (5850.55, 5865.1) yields 0.080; 3.22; 2.97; 3.11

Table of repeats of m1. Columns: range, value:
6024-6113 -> 4.154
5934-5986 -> 3.575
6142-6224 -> 3.288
